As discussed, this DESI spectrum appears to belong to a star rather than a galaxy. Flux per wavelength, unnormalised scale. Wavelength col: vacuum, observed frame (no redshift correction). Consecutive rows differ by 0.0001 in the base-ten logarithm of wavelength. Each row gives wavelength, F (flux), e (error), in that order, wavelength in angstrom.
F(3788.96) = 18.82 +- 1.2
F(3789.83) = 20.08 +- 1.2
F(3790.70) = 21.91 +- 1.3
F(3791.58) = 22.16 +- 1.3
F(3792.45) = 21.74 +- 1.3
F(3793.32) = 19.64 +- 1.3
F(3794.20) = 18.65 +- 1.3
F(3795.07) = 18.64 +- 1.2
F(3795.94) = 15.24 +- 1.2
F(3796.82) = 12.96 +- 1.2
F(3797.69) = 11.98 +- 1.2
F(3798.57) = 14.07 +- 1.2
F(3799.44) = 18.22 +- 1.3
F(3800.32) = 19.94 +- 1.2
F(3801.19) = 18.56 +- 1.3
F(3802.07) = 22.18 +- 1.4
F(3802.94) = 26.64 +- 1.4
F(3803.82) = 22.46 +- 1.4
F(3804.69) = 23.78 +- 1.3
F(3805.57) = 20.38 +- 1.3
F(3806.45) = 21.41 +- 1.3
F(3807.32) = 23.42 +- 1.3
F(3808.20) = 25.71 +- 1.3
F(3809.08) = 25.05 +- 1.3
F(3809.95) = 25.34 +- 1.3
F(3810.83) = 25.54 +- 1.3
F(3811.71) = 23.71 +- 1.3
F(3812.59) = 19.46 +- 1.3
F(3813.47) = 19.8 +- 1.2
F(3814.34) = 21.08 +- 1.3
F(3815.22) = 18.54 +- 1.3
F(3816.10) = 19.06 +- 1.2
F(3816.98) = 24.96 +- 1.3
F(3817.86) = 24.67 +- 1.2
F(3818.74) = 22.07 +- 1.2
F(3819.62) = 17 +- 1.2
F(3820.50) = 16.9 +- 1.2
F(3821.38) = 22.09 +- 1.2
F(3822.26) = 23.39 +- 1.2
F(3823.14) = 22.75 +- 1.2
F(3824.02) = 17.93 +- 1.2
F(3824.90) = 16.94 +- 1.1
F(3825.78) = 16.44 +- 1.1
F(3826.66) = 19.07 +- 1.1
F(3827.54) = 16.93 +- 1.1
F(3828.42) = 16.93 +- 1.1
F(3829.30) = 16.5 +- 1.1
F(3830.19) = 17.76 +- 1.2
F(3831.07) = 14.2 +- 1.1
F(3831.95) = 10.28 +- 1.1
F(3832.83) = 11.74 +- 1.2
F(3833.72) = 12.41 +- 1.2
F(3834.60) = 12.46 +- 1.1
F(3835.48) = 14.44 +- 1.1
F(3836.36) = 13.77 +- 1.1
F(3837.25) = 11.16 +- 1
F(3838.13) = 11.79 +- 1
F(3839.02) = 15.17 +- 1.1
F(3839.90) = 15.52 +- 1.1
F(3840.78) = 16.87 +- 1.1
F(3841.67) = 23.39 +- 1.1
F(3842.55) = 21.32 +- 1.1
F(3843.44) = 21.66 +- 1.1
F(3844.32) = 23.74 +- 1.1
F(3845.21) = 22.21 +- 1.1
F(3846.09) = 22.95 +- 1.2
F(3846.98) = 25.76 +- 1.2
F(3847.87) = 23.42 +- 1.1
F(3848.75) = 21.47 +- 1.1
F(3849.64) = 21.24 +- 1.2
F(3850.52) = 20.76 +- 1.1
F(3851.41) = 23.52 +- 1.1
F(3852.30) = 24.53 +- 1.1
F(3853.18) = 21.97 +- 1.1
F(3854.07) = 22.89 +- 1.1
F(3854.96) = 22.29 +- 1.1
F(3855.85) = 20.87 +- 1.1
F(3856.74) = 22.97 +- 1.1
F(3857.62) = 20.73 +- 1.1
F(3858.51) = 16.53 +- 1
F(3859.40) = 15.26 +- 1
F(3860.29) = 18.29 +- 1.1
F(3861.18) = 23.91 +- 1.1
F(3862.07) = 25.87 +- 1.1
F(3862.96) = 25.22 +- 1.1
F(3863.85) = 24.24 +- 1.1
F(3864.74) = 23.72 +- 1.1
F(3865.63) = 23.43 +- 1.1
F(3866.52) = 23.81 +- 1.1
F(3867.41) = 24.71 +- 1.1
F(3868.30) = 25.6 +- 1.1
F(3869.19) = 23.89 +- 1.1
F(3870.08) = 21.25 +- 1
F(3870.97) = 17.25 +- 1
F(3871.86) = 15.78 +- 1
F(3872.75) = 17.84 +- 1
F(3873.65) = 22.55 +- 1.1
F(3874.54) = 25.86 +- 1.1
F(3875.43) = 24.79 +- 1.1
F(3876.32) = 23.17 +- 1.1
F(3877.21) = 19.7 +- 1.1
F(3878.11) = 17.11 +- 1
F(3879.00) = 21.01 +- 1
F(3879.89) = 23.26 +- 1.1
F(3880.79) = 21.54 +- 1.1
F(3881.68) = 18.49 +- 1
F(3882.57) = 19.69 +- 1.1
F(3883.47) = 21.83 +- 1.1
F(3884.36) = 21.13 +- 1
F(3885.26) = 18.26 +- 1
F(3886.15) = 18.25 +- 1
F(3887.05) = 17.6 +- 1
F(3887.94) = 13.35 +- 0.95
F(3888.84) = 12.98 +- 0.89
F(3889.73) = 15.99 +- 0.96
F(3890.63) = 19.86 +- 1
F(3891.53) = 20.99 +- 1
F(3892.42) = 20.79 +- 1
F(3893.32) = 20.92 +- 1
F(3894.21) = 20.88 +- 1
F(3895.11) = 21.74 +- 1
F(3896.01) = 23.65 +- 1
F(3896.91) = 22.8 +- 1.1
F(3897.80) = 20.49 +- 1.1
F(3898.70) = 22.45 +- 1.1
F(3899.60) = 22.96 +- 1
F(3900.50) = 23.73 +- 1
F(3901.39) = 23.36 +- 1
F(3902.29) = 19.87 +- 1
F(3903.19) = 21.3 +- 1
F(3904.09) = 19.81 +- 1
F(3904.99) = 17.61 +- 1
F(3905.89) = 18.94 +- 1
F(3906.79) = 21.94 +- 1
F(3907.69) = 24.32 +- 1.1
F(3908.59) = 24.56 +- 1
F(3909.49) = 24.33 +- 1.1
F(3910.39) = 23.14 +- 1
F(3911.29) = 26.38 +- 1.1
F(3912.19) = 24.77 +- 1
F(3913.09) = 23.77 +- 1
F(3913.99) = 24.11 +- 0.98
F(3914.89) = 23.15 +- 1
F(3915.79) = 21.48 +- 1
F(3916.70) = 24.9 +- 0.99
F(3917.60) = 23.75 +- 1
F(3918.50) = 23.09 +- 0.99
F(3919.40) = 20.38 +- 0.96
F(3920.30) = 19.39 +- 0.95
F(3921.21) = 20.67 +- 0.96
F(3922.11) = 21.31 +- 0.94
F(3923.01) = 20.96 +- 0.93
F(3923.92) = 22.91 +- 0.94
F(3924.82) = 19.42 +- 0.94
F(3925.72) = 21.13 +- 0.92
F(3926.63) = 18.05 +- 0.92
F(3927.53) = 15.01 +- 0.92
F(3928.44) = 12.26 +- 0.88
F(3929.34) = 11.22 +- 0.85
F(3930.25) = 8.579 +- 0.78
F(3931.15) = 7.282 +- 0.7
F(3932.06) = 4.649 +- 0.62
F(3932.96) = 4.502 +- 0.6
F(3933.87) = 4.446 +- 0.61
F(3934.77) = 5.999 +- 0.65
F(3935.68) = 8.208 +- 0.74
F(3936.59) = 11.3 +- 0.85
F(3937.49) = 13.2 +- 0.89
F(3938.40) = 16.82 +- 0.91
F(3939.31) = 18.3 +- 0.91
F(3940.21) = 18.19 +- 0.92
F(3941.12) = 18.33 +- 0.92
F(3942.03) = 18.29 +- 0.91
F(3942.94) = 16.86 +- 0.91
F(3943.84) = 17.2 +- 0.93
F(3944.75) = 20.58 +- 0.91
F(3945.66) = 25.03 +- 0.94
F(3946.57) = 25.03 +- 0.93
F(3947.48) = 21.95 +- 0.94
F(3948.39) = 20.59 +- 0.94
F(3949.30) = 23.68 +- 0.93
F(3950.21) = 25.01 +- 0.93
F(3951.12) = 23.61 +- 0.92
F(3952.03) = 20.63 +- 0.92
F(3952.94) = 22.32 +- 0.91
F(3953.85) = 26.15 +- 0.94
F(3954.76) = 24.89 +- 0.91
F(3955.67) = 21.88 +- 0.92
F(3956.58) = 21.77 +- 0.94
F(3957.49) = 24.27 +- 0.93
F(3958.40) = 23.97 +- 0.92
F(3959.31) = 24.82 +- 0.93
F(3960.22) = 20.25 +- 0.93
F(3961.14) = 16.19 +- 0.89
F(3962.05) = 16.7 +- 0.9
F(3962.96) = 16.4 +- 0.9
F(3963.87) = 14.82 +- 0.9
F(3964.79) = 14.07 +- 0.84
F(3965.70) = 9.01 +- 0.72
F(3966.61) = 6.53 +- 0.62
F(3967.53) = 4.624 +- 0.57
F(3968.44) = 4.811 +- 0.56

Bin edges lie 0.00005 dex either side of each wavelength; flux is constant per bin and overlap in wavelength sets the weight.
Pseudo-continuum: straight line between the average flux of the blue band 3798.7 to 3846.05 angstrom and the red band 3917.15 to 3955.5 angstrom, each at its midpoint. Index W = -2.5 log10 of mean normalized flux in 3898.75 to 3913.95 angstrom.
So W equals -0.24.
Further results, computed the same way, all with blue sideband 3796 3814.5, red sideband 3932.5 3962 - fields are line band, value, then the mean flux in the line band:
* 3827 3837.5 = 0.404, 14.1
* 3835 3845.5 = 0.166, 17.5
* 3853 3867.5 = -0.102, 22.1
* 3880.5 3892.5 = 0.069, 18.5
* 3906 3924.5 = -0.183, 22.9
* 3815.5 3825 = -0.005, 20.8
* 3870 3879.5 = -0.036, 20.6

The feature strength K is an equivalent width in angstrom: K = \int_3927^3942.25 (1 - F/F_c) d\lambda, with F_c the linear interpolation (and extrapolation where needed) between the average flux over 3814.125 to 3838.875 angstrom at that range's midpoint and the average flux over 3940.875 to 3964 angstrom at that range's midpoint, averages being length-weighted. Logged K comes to 6.8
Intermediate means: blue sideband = 17.2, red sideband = 21.3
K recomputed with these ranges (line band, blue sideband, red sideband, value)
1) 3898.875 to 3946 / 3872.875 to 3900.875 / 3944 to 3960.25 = 7.2 angstrom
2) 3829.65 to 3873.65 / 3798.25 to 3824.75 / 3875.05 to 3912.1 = 2.8 angstrom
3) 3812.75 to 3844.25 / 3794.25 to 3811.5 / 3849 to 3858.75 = 5.1 angstrom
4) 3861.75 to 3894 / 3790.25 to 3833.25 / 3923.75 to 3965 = -3.8 angstrom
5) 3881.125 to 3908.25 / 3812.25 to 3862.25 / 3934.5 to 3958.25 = -1.0 angstrom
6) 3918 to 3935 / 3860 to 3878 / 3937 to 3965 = 5.0 angstrom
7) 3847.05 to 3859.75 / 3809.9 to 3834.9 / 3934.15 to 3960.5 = -1.6 angstrom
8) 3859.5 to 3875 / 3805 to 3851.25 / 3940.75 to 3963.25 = -1.8 angstrom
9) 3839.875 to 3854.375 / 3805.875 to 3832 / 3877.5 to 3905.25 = -1.4 angstrom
